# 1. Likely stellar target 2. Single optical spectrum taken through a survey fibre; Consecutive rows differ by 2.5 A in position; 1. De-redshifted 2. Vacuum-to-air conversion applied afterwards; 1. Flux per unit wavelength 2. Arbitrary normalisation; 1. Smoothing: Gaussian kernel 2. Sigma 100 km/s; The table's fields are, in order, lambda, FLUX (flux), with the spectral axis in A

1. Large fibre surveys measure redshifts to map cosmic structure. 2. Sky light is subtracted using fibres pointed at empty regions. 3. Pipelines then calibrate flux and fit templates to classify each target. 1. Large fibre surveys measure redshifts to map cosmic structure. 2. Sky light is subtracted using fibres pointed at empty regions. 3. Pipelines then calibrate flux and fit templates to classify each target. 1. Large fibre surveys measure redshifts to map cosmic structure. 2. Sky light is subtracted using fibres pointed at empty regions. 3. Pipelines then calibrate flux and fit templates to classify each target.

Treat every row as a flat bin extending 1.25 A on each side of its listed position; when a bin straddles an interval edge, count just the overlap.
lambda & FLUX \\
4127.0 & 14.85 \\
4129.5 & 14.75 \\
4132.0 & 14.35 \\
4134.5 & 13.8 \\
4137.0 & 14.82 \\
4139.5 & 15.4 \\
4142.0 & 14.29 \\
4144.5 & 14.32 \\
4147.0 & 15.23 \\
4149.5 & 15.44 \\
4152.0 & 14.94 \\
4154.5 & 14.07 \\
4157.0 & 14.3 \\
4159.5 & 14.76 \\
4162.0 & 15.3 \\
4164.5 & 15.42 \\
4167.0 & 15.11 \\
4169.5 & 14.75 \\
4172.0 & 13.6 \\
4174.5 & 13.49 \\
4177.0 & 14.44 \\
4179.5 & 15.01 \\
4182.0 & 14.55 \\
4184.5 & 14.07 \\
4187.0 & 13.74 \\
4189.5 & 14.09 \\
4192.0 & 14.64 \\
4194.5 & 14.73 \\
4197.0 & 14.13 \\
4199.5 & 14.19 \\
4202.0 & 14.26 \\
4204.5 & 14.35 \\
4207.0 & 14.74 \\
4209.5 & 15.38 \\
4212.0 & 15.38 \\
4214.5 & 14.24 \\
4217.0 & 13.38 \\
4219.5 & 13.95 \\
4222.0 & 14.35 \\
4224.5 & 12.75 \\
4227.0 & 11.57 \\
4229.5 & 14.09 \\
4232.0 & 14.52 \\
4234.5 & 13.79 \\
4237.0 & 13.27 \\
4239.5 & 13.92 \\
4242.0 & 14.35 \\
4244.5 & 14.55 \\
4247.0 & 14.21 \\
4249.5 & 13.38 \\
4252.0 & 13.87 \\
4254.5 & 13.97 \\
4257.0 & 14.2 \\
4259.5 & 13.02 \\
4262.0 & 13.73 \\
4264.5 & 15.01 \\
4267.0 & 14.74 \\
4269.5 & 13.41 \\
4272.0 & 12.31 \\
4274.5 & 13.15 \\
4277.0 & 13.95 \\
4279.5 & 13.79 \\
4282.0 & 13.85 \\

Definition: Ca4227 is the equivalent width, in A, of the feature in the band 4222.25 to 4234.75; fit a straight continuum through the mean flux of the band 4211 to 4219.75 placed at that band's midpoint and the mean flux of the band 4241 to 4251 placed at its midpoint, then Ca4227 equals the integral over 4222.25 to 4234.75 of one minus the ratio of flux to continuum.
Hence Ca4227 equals 0.7 A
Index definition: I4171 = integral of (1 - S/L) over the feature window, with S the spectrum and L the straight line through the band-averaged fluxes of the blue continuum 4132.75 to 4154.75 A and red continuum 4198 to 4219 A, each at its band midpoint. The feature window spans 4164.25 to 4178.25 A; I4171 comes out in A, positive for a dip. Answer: 0.20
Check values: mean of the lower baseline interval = 14.7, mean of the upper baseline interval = 14.5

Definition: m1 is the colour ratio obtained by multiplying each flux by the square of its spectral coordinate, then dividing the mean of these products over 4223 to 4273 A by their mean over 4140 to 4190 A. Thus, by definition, 0.98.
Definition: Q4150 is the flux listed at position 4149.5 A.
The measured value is 15.44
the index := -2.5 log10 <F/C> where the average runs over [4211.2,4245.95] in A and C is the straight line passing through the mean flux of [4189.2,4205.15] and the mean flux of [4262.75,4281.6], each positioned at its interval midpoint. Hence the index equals 0.02 mag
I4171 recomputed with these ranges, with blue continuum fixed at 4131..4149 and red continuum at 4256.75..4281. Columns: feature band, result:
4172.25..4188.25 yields 0.2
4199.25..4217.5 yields -0.5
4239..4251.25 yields -0.2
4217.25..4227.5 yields 0.6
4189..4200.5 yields -0.1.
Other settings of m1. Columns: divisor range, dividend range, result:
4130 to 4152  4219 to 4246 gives 0.97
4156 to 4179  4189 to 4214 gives 1.02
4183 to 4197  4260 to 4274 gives 1.00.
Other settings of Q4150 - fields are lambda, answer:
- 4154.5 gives 14.07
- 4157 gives 14.3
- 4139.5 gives 15.4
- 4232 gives 14.52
